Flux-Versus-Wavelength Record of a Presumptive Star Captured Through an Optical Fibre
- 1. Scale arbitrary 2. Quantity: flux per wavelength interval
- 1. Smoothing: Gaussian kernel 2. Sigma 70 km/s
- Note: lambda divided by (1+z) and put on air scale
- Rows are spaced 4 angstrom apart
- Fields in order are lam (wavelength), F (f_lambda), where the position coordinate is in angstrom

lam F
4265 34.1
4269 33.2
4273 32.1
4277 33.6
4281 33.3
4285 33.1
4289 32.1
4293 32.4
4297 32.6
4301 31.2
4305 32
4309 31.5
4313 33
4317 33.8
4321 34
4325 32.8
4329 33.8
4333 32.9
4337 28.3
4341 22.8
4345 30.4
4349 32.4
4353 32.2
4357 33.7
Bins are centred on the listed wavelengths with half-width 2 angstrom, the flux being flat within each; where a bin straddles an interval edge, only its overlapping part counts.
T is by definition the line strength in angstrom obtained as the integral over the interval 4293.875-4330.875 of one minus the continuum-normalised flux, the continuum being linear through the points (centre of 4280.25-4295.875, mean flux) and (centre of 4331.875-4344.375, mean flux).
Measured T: -2.9 angstrom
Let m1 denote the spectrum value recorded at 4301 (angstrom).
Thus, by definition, 31.2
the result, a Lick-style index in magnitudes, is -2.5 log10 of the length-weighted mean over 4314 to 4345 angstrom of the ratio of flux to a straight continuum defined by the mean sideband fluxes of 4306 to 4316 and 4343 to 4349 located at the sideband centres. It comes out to 0.017 mag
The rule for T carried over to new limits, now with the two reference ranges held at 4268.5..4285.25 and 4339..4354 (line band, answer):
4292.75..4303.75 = -0.04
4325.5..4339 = -0.78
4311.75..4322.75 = -0.99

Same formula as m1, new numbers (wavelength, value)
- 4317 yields 33.8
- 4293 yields 32.4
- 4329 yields 33.8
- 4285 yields 33.1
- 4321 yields 34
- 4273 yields 32.1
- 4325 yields 32.8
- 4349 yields 32.4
